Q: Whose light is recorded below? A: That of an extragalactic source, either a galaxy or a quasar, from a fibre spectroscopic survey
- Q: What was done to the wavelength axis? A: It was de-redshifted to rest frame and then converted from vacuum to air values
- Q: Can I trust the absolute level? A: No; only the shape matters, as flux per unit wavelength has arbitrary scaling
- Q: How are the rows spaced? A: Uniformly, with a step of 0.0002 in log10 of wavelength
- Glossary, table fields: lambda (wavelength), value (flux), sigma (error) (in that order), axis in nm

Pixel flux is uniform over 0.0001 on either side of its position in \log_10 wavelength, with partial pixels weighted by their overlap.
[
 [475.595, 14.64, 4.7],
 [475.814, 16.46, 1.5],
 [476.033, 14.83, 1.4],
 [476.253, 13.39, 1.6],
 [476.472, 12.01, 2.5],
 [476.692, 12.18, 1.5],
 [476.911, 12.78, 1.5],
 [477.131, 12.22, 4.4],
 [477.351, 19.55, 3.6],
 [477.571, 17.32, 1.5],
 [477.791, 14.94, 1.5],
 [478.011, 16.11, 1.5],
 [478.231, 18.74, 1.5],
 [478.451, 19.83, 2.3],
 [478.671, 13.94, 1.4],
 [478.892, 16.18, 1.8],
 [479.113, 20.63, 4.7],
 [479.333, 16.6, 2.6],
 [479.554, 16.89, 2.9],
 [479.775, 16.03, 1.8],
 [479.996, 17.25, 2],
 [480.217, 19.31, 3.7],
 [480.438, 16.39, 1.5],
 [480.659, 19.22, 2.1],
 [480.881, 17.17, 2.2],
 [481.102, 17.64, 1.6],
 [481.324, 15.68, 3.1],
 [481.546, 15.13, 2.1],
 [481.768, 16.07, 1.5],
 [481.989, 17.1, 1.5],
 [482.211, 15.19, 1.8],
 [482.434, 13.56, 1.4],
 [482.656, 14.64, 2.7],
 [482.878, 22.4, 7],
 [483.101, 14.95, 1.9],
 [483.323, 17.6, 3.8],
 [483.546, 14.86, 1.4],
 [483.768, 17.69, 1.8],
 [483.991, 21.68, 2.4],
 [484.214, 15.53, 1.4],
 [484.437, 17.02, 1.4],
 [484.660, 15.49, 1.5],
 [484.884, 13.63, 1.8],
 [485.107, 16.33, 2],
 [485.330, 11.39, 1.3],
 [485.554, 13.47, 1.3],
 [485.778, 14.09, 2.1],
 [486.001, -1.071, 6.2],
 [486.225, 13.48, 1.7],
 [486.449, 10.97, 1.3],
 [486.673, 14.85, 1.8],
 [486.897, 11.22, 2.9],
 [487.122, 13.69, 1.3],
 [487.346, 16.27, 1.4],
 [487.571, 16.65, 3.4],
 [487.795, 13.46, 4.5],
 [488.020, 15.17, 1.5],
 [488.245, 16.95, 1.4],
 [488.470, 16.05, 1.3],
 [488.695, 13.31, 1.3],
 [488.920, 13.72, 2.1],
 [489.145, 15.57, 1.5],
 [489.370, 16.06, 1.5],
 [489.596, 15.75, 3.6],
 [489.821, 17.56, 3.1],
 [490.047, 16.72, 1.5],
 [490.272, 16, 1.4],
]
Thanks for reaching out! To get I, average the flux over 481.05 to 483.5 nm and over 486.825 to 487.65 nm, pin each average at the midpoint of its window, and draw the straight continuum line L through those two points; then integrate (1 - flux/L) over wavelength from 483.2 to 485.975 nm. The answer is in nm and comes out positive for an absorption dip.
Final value 0.05 nm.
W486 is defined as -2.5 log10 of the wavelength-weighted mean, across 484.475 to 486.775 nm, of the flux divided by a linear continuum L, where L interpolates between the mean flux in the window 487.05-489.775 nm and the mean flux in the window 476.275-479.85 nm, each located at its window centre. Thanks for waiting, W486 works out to 0.24 mag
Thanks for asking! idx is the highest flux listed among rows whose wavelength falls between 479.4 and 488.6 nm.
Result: 22.4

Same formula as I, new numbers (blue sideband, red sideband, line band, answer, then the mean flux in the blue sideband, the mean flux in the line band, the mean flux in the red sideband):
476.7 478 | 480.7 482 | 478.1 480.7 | -0.270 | 15.2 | 17.5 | 16.6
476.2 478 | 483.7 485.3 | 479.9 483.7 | -0.246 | 14.4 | 16.7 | 16.5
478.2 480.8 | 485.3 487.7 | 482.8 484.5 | -0.377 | 17.5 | 17.6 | 12.3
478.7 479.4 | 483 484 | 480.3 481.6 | 0.017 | 17.4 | 17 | 17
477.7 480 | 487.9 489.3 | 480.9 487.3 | 0.482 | 17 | 14.8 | 15.1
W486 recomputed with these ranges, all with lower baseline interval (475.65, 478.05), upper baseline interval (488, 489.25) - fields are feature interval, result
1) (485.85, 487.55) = 0.274 mag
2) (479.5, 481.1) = -0.182 mag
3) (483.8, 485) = -0.122 mag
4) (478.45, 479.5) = -0.164 mag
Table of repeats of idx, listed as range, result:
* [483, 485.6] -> 21.68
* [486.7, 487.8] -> 16.65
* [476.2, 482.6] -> 20.63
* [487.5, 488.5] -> 16.95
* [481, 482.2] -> 17.64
